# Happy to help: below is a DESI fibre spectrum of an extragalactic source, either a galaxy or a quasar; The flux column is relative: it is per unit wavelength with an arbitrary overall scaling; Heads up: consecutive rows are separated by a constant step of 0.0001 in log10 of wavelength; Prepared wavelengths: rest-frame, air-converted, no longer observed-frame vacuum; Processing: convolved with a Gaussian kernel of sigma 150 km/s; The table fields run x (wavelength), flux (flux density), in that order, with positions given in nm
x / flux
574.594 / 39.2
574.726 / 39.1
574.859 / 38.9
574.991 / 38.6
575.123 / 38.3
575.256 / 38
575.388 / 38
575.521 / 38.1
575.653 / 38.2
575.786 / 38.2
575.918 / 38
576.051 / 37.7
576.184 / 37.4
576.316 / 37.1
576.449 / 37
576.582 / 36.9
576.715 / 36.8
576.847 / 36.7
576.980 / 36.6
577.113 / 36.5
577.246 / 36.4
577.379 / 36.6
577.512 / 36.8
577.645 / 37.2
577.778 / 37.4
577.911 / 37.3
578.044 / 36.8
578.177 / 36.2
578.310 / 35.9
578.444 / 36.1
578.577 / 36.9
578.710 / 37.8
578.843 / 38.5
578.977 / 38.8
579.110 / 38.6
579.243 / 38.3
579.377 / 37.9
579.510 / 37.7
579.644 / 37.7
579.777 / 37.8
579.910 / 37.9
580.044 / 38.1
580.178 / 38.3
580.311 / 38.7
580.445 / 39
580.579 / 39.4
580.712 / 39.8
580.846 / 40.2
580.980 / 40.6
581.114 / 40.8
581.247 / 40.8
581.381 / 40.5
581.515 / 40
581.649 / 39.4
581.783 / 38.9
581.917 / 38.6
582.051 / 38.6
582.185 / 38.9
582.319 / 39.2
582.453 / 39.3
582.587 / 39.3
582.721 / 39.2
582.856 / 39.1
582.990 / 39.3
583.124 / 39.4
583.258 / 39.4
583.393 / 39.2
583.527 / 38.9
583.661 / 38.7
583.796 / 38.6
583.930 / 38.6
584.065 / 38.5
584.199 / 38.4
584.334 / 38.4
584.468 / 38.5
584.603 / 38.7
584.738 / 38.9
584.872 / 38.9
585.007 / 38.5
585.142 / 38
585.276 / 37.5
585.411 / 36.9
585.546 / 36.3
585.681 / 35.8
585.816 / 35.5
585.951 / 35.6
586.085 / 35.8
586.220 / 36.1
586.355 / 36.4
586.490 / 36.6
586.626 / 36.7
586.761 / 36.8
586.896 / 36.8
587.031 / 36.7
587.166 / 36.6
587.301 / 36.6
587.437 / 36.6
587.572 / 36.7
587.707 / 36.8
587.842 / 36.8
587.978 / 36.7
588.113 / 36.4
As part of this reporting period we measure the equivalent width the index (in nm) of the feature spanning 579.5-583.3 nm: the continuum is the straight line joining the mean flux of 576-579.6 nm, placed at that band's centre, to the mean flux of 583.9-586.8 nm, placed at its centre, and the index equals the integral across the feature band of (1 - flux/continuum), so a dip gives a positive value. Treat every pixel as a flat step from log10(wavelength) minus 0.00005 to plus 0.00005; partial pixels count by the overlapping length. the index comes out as -0.199 nm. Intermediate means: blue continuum 37.2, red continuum 37.3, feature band 39.2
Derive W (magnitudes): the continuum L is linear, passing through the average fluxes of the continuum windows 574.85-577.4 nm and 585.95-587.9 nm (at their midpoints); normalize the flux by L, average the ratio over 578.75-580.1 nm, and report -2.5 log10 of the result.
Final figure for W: -0.03 mag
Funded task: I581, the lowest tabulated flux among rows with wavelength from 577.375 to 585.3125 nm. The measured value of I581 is 35.9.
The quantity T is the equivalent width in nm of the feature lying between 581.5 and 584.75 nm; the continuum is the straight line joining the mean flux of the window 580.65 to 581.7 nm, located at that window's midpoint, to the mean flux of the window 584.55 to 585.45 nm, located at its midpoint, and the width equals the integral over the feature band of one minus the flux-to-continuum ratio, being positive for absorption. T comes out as 0.02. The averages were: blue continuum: 40.3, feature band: 38.9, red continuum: 38.2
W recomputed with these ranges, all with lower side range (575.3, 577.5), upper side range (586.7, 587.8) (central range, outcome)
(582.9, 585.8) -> -0.04 mag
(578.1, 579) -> 0.00 mag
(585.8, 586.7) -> 0.02 mag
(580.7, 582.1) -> -0.08 mag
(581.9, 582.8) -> -0.06 mag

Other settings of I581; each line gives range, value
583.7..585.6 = 36.3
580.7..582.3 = 38.6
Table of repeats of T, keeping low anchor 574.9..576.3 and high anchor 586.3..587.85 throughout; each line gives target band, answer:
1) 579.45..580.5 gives -0.02 nm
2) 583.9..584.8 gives -0.04 nm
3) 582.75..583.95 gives -0.06 nm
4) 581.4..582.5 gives -0.06 nm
